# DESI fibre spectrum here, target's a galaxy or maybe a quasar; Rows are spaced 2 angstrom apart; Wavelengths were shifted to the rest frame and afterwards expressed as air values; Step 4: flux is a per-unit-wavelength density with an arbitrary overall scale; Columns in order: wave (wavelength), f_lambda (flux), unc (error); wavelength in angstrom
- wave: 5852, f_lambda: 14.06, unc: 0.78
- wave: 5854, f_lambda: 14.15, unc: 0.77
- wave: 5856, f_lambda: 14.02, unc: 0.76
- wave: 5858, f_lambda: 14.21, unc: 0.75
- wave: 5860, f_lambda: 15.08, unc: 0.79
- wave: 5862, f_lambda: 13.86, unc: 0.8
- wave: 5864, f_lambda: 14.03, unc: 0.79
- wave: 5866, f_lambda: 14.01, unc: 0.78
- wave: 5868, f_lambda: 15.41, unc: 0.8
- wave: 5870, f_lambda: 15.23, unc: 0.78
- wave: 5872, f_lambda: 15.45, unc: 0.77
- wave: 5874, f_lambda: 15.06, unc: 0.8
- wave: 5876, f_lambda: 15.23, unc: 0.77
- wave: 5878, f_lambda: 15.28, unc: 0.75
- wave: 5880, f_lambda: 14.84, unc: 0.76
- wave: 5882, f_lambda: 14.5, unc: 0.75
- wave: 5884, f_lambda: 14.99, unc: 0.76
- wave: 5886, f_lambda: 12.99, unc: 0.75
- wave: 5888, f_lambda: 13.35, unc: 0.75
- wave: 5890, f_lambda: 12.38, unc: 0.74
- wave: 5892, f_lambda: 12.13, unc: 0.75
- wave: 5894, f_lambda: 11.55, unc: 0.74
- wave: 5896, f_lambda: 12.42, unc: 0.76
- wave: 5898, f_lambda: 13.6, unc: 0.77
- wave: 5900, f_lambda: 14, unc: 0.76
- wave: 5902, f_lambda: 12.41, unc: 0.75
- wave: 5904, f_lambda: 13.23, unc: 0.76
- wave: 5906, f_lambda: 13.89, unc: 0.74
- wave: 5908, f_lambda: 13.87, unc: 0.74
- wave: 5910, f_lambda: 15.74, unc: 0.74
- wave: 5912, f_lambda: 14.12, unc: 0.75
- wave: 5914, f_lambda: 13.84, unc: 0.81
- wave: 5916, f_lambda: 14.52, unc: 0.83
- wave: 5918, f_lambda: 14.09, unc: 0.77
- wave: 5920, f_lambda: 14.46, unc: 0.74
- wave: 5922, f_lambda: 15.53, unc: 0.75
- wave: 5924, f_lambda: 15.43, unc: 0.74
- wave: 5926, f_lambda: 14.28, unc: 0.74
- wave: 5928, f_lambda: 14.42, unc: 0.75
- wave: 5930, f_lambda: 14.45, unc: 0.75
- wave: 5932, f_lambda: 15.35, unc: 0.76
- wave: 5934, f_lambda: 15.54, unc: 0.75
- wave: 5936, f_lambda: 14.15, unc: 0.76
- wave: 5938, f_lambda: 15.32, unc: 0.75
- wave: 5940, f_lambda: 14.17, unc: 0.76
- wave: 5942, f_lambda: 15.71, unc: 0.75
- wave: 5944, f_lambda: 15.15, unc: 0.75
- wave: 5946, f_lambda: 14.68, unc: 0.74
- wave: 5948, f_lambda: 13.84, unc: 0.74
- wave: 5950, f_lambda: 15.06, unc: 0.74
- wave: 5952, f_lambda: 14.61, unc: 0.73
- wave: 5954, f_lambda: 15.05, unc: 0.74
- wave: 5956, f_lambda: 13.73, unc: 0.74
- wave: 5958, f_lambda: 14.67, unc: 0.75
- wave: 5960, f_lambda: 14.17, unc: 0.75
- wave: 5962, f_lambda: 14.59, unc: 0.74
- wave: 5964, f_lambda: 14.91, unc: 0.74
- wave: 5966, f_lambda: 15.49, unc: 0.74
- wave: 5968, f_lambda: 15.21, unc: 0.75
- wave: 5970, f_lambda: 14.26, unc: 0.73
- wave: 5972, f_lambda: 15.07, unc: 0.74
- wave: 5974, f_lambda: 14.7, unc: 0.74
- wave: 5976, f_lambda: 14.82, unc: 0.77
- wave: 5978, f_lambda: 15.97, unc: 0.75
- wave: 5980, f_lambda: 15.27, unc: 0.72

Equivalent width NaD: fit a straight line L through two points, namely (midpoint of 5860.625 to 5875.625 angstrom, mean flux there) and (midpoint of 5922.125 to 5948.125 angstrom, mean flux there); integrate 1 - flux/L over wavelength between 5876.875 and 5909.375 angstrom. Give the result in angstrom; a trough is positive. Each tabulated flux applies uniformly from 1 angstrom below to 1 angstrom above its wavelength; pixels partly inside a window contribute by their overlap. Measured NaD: 2.8 angstrom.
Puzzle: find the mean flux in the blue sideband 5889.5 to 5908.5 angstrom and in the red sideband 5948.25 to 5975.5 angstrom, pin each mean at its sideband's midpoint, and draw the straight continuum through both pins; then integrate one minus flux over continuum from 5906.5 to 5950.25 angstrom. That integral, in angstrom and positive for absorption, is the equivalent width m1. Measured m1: -3.0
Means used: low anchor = 12.9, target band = 14.7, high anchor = 14.7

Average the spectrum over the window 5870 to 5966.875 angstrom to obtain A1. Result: 14.3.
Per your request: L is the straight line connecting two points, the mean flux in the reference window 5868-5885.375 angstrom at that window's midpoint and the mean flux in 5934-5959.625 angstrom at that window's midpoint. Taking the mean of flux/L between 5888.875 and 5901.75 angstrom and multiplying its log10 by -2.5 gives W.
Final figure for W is 0.18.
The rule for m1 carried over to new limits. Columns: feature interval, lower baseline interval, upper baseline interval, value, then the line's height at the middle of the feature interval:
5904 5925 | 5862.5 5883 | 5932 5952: 0.5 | 14.9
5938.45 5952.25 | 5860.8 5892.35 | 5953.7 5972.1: -0.2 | 14.6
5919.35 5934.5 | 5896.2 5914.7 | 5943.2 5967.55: -0.8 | 14.2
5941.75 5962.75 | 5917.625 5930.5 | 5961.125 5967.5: 0.4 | 14.9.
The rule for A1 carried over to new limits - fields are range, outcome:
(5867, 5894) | 14.3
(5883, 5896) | 12.9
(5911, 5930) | 14.5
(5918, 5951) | 14.8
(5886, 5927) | 13.7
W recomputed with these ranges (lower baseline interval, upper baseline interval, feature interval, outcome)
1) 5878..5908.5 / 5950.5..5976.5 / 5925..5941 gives -0.04 mag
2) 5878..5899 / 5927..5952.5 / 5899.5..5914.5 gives 0.00 mag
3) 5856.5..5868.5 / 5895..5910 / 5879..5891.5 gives 0.01 mag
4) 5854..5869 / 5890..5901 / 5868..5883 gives -0.11 mag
